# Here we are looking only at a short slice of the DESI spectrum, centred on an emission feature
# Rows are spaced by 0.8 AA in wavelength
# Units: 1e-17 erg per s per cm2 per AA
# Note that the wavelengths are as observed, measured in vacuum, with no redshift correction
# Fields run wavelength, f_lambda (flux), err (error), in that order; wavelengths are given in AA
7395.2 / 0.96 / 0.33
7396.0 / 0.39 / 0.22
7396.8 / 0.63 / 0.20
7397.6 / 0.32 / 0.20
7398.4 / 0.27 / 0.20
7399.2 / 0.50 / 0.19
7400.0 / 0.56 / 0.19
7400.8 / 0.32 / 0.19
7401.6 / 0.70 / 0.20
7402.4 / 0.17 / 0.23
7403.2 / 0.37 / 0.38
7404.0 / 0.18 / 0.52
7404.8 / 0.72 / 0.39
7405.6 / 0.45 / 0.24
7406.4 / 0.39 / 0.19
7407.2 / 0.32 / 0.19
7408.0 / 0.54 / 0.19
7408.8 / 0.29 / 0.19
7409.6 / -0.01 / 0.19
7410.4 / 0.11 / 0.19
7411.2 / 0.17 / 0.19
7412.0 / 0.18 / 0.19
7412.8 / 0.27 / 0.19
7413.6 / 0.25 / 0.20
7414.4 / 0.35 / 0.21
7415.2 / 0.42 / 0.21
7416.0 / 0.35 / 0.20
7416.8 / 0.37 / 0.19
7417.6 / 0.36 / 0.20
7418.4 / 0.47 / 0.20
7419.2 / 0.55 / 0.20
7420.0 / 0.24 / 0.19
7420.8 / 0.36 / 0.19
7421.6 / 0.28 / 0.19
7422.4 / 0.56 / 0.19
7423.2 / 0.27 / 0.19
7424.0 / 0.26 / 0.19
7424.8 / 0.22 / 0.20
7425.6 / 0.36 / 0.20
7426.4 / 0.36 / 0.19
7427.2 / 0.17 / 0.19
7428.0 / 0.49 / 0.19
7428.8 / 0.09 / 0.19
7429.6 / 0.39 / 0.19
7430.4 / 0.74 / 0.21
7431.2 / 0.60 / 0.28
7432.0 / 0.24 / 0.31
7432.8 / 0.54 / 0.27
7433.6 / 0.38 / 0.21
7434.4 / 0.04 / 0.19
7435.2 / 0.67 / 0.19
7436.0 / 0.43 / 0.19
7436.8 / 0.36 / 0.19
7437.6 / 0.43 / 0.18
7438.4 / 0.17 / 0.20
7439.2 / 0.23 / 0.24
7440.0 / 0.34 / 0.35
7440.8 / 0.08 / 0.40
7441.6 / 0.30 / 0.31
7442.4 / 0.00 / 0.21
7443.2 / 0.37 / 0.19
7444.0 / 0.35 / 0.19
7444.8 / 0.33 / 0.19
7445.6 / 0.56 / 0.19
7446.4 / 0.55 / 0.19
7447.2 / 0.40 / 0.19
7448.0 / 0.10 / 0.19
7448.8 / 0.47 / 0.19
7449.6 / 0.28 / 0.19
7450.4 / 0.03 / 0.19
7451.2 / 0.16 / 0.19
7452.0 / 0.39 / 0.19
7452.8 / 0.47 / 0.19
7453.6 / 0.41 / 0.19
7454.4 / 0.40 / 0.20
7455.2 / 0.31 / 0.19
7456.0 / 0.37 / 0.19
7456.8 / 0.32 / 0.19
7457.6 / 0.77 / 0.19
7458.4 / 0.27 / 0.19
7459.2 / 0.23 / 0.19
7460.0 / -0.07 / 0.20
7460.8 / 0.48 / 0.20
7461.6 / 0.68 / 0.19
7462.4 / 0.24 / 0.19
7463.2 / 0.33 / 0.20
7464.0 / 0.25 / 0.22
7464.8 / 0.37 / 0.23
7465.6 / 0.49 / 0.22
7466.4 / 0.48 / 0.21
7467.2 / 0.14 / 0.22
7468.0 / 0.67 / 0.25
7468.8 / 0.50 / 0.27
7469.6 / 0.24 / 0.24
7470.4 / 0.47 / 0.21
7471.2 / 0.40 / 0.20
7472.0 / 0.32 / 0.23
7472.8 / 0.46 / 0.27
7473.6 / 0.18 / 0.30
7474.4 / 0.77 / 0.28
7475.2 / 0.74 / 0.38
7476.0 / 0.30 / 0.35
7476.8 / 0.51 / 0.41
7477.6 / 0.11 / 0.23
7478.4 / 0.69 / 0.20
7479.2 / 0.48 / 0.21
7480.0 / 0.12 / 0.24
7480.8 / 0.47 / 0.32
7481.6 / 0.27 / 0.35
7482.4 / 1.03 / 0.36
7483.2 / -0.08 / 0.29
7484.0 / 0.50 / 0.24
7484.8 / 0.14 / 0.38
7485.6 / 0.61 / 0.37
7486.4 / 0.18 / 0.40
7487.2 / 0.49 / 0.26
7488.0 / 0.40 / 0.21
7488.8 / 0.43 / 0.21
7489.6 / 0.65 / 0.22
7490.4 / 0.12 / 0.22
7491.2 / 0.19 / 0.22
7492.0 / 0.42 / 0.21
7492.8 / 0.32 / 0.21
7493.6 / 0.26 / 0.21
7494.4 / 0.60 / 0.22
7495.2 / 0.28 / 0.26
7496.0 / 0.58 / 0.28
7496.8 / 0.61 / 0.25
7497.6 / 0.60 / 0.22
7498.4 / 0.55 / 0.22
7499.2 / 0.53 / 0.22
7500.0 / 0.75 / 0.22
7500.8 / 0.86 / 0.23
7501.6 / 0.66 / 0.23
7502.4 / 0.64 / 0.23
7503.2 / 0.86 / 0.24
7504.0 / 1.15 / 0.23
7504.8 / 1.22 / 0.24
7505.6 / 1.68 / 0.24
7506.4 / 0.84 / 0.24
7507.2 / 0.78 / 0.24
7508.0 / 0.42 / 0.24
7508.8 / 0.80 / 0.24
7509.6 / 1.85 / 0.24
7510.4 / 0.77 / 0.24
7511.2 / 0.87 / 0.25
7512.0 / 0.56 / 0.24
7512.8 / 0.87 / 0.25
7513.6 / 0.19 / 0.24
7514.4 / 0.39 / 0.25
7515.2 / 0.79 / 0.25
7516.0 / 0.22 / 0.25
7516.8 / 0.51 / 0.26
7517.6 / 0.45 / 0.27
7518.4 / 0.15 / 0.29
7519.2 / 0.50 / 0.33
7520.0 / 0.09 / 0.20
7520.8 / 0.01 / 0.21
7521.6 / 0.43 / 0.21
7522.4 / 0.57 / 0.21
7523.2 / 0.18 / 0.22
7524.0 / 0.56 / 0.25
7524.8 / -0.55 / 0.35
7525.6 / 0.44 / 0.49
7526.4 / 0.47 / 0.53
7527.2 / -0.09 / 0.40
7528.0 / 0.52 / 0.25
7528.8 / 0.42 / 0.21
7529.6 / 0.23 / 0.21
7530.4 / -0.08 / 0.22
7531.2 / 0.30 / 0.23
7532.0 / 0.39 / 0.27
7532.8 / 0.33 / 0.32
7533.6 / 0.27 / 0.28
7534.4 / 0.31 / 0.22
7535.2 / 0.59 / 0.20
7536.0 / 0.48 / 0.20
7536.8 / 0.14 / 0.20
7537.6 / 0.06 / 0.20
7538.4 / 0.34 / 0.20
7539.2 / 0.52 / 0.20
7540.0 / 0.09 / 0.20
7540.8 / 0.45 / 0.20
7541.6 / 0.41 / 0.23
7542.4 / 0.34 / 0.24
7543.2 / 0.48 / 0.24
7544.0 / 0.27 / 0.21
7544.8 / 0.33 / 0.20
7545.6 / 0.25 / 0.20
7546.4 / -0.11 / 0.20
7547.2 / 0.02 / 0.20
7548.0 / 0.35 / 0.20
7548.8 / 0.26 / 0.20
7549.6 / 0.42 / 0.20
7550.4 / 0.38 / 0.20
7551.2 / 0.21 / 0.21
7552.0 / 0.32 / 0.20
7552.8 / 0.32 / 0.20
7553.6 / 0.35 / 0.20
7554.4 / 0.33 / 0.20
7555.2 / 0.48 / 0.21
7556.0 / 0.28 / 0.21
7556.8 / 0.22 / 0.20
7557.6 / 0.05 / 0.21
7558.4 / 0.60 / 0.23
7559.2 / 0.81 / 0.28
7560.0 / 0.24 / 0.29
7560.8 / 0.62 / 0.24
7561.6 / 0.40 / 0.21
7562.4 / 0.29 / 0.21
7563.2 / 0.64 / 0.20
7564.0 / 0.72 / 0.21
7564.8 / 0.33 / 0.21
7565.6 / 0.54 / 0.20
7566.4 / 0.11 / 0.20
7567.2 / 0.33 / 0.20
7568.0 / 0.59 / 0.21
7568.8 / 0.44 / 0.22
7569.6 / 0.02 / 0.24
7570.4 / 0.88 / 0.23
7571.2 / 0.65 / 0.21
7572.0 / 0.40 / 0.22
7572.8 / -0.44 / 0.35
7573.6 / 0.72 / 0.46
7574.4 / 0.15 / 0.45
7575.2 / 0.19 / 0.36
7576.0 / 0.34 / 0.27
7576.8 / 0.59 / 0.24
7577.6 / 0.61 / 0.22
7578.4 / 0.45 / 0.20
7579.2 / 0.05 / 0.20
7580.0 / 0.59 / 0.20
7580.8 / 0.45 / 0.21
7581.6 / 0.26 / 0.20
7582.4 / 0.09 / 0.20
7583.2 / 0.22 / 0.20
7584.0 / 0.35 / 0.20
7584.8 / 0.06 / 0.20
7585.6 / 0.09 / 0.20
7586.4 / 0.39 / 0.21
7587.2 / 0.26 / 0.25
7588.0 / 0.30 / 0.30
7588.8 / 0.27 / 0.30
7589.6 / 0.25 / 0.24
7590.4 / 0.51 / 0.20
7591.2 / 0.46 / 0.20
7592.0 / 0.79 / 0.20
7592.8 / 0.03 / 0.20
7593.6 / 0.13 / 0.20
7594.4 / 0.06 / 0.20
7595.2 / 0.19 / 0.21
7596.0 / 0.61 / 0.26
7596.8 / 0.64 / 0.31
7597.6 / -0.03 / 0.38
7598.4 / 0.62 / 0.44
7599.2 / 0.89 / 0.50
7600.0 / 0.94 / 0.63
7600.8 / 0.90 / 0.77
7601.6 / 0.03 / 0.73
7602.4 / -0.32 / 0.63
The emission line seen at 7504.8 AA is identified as [O II] 3727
